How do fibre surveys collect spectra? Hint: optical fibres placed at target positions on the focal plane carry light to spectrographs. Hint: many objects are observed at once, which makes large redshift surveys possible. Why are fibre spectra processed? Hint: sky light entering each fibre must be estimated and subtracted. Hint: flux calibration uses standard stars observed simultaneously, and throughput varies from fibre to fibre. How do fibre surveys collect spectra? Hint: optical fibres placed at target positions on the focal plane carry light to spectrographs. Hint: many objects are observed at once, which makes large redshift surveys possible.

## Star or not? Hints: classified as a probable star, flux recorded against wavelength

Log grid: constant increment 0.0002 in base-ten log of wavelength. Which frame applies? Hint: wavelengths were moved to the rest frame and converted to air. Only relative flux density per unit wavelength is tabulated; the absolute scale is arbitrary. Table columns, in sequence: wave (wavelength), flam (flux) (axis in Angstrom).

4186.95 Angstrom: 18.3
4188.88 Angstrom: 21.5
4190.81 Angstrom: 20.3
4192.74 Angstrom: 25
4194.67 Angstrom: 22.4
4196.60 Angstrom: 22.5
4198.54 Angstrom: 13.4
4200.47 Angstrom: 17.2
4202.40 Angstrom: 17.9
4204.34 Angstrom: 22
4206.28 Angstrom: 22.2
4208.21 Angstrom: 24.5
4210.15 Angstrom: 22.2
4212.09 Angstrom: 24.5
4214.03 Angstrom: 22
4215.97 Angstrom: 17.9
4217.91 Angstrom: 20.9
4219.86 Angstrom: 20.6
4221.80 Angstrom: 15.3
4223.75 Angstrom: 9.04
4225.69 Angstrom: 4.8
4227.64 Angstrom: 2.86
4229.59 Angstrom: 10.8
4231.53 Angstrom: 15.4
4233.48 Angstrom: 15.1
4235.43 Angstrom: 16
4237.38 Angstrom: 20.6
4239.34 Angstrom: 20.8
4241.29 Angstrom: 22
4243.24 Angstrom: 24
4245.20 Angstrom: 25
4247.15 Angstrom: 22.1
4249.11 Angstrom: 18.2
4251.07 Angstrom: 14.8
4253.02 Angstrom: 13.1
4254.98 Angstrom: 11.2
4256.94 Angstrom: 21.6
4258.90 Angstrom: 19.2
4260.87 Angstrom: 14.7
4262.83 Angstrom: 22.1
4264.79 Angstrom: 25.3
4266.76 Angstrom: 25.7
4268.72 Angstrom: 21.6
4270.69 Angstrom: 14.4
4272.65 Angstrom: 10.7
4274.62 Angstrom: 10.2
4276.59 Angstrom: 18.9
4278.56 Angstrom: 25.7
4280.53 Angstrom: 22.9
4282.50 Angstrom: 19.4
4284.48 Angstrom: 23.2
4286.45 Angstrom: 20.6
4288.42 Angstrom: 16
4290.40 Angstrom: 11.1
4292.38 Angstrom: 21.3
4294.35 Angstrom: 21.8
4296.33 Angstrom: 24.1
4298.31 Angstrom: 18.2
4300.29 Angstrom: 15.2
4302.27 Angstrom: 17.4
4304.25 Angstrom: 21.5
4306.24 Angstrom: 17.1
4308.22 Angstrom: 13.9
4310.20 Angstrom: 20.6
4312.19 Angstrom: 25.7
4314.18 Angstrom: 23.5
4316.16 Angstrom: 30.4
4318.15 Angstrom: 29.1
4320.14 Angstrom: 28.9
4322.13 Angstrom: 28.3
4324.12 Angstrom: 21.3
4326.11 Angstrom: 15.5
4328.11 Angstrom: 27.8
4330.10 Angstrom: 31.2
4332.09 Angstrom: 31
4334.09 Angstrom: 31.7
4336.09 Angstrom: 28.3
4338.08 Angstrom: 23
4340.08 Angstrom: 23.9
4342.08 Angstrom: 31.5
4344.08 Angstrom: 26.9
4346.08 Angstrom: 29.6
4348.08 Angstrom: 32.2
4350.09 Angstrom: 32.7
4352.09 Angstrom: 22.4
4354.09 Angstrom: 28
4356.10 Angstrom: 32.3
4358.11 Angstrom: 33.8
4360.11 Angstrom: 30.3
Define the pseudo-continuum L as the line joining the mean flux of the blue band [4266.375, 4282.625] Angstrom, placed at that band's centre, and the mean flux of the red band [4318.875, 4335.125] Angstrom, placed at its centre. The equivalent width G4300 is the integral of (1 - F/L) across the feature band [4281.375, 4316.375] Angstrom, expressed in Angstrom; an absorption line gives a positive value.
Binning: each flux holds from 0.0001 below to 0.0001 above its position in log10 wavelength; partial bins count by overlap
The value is 4.1 Angstrom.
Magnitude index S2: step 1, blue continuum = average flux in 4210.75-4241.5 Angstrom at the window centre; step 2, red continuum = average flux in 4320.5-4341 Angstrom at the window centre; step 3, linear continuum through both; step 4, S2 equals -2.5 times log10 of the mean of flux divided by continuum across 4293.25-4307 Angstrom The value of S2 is 0.20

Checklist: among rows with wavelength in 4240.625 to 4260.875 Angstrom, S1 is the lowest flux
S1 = 11.2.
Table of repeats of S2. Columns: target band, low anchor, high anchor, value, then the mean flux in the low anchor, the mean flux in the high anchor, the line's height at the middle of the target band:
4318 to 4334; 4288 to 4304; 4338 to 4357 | -0.11 mag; 18.4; 28.5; 24.3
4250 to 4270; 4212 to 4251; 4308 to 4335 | 0.07 mag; 17.2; 26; 20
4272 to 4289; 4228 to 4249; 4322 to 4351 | 0.20 mag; 18.7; 27.6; 22.5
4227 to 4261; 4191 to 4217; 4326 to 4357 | 0.32 mag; 21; 28.3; 23.2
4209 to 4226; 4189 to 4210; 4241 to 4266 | 0.13 mag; 20.8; 19.5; 20.4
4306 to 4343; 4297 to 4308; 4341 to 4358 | -0.10 mag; 17.8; 29.6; 23.3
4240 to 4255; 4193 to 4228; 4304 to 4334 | 0.06 mag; 18.3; 24.7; 20.5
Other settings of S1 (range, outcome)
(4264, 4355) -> 10.2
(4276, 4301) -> 11.1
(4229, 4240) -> 10.8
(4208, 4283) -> 2.86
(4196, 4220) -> 13.4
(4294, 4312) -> 13.9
